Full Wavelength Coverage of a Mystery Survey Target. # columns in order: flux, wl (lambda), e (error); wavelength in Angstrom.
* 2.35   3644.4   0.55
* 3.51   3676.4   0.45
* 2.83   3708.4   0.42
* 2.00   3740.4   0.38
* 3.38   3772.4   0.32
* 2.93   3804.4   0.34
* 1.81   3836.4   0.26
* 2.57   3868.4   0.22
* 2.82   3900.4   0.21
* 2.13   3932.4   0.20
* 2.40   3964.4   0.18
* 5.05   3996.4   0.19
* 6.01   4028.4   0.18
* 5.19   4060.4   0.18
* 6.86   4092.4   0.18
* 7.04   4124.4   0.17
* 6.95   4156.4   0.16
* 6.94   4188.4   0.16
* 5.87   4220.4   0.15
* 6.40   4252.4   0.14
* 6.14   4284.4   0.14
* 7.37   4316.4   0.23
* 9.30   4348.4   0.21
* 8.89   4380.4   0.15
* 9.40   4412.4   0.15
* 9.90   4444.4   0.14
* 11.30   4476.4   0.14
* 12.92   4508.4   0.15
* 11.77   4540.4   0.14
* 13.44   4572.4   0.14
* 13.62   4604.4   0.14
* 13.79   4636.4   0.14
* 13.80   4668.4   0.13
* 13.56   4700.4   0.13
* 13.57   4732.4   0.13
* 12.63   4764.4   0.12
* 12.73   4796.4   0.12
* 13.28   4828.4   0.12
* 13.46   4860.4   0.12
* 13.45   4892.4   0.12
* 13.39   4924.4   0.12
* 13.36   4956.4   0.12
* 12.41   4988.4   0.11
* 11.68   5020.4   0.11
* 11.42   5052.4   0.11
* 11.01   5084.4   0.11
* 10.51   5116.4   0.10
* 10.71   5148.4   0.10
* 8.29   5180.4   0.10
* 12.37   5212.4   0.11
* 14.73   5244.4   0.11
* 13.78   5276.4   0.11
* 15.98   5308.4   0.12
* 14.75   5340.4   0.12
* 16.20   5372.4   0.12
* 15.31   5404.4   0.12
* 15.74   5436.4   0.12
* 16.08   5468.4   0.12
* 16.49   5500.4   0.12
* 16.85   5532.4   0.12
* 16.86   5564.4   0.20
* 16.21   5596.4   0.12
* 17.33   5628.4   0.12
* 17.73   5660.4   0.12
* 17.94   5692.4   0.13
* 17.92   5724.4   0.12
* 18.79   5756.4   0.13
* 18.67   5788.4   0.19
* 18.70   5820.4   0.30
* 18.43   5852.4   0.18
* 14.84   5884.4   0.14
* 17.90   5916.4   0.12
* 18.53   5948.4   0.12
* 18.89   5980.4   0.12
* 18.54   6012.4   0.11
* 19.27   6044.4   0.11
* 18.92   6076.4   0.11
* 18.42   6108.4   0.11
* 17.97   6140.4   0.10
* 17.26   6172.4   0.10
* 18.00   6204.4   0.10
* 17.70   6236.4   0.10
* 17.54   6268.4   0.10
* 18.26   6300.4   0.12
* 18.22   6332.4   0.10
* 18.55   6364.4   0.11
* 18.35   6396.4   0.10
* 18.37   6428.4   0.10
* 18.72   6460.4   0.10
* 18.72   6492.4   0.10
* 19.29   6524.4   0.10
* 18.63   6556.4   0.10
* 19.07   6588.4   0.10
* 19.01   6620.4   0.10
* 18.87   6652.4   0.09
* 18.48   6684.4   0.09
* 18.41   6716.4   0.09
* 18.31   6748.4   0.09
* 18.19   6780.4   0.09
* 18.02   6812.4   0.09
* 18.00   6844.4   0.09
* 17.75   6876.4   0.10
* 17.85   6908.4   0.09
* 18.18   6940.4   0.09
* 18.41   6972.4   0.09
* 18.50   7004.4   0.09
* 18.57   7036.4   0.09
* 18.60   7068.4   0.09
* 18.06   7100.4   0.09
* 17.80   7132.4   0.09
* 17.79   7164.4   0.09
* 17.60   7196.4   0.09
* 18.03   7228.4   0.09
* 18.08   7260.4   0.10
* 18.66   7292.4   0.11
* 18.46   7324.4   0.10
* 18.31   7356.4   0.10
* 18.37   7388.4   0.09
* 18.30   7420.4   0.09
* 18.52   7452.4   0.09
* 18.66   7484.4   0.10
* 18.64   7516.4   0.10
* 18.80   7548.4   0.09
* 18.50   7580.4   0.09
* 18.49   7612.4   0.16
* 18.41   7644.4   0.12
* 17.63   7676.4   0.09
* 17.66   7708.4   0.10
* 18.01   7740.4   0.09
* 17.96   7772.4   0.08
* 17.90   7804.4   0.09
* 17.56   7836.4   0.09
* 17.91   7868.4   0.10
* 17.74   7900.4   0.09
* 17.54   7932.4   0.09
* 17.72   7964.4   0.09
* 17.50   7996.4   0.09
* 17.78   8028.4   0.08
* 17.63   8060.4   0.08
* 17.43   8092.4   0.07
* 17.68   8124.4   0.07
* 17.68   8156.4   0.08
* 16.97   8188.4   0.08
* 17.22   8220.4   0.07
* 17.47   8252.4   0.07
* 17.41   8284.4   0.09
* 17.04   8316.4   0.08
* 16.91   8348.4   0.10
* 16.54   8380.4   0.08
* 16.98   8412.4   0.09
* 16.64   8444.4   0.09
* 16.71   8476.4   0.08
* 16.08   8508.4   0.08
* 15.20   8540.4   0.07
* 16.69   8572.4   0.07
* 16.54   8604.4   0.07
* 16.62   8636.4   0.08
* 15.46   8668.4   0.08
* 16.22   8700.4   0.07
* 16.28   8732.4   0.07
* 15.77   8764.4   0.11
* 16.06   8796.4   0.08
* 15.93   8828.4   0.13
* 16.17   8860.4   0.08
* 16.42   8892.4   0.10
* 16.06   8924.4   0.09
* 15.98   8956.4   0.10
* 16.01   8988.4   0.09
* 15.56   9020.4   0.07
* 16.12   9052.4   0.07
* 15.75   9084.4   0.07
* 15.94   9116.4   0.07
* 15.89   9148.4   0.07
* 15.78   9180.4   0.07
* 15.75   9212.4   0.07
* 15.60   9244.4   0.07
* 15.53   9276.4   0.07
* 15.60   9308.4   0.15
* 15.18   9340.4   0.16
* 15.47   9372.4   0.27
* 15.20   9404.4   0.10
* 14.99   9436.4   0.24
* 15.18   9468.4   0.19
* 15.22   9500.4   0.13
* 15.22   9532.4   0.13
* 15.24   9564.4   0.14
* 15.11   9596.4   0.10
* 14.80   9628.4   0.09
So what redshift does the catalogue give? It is 0.000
